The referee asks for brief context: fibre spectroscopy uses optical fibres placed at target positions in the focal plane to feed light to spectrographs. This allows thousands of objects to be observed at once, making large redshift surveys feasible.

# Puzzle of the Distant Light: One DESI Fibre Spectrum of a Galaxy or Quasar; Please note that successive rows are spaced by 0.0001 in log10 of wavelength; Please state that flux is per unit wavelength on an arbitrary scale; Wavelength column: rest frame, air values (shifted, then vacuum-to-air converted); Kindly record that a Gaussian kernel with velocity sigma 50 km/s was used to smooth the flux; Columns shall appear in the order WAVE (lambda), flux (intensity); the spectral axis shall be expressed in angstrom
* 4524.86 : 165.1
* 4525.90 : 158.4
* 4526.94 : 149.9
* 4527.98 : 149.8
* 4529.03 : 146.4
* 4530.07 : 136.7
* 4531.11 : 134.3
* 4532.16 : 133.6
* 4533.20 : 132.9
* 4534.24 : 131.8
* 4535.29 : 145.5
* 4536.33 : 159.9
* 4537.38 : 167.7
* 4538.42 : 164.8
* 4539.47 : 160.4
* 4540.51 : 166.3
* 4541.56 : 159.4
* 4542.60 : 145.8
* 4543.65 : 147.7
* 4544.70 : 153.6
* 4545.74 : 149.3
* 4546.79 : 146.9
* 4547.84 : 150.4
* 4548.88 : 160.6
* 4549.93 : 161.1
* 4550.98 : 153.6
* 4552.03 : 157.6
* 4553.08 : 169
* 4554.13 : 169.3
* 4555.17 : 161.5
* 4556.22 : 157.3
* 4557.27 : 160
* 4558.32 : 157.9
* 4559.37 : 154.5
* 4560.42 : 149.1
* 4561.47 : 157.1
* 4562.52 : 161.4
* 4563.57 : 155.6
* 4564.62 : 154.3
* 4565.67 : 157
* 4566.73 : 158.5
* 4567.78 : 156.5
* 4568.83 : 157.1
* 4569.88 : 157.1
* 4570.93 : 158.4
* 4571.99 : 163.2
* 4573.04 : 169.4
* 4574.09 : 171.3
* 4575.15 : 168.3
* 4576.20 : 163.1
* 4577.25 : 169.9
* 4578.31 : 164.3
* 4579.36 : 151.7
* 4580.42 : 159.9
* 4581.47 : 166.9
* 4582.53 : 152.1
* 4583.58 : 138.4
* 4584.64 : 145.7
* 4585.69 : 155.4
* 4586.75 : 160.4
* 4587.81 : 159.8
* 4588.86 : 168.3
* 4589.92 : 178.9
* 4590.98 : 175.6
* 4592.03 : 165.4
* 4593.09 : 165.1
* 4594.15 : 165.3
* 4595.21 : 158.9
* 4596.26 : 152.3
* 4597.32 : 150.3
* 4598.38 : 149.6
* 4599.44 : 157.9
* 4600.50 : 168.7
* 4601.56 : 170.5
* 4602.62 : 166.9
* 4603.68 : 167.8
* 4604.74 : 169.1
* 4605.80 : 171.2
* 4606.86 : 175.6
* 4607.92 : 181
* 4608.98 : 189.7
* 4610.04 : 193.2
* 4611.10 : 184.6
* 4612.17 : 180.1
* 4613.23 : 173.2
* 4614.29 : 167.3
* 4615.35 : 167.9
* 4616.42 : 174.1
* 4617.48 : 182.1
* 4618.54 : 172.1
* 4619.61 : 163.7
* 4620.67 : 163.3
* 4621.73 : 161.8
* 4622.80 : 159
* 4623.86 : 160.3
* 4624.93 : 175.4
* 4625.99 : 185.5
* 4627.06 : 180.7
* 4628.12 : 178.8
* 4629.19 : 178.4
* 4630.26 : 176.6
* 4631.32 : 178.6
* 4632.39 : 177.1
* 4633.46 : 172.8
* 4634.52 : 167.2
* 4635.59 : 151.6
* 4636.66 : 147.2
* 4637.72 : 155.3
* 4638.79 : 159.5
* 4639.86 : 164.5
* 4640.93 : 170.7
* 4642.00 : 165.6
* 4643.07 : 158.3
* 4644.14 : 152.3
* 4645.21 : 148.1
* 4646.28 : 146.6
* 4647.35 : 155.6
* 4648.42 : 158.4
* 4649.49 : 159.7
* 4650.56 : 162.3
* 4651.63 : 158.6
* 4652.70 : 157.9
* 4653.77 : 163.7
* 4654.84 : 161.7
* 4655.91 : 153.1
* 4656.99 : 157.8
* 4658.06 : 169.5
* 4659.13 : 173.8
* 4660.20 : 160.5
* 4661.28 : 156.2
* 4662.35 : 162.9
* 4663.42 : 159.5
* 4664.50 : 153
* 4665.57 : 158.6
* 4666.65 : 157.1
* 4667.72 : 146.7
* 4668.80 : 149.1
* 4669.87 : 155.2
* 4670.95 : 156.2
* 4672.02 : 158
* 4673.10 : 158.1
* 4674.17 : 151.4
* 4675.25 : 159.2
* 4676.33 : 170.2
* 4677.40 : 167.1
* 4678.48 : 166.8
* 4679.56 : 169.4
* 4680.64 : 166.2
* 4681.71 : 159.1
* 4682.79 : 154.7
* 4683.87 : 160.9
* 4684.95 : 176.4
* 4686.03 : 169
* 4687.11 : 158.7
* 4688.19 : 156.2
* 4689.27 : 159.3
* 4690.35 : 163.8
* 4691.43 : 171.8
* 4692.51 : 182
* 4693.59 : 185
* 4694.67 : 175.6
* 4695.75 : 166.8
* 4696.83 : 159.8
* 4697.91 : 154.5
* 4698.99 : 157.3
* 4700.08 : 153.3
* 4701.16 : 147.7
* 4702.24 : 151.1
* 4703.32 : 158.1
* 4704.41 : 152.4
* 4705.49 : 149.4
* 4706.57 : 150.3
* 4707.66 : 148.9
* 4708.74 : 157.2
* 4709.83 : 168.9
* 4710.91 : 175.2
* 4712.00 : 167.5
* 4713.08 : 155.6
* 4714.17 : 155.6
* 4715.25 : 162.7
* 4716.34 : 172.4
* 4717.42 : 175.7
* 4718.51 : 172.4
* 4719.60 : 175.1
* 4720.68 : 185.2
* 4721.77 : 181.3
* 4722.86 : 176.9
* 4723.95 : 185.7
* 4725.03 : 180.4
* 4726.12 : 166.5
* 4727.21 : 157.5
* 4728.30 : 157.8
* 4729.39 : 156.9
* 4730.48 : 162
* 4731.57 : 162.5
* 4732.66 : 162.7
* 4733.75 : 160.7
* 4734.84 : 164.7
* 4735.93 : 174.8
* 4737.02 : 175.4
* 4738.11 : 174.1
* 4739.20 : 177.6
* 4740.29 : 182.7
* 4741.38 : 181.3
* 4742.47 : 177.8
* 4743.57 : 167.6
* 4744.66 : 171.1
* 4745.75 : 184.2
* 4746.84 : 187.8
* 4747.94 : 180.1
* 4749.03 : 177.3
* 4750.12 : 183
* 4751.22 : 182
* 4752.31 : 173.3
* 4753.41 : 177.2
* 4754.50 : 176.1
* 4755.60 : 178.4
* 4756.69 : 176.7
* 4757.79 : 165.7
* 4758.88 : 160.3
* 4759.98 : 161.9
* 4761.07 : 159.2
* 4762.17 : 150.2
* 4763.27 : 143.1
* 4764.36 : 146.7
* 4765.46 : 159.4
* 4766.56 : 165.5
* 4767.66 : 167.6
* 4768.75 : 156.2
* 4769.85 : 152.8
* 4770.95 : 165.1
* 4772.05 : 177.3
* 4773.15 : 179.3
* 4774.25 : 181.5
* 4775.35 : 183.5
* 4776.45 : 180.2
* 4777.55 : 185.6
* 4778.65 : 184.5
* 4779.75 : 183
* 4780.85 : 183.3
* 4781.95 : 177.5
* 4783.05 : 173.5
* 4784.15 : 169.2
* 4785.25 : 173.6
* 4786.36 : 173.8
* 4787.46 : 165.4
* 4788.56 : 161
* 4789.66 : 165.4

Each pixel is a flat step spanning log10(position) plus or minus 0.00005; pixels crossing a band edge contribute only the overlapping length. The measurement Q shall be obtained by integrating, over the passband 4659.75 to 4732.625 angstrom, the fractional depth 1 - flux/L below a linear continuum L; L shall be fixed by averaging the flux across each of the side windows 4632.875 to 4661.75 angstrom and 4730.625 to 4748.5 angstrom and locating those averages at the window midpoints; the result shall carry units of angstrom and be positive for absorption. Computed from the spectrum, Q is 1.8 angstrom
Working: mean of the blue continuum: 160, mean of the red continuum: 174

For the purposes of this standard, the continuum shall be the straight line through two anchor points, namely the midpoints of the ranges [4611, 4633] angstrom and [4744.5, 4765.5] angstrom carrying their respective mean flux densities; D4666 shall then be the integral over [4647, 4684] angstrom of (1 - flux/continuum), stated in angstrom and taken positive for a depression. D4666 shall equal 2.7 angstrom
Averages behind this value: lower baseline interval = 173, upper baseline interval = 170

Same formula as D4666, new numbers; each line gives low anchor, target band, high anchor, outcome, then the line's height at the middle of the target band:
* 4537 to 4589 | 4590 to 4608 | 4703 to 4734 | -0.6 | 160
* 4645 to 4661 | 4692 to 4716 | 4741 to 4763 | 0.8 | 166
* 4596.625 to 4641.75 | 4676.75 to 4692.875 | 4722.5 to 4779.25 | 0.5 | 170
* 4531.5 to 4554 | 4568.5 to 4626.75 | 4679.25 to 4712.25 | -3.7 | 156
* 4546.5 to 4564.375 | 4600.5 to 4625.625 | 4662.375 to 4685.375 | -2.2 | 159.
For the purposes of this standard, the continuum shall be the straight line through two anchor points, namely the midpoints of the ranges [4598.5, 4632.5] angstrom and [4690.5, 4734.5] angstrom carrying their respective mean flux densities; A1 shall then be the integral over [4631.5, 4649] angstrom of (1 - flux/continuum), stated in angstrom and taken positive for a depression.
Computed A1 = 1.2 angstrom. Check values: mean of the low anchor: 173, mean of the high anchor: 165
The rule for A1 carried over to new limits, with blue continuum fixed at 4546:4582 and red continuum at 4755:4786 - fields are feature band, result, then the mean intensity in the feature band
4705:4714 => 0.4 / 159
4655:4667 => 0.3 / 160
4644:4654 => 0.4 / 156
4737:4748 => -0.7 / 178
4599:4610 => -0.8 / 173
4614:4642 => -1.1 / 169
